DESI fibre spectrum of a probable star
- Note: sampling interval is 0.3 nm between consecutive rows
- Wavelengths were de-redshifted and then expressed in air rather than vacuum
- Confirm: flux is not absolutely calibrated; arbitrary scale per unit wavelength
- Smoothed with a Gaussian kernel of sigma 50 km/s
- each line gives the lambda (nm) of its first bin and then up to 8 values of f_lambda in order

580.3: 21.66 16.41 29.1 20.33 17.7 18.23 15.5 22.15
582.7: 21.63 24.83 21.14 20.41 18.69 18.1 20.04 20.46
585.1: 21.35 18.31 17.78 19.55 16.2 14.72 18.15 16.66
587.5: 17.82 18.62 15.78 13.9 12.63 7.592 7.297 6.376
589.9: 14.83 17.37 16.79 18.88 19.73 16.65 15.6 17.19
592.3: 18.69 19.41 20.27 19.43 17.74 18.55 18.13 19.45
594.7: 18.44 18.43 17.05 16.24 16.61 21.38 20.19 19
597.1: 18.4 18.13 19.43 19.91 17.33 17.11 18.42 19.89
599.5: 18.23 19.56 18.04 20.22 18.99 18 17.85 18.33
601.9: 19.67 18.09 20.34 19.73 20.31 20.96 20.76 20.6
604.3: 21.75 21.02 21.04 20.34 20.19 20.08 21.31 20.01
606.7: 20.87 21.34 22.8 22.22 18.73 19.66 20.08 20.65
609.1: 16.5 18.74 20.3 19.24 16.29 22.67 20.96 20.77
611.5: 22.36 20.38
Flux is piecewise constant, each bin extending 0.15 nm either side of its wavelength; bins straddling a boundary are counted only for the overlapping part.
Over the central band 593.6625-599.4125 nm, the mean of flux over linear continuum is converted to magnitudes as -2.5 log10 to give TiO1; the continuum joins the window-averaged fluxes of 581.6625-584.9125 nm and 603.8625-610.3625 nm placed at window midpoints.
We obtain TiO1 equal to 0.09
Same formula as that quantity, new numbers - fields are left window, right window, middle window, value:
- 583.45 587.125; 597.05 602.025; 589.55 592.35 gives 0.13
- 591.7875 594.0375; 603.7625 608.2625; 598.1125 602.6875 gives 0.07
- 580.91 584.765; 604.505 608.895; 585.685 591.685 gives 0.31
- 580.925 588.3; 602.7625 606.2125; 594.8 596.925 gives 0.09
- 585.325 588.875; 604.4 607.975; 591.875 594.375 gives -0.05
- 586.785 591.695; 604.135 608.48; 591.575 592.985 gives -0.14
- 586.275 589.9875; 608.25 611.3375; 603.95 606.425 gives -0.13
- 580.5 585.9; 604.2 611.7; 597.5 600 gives 0.09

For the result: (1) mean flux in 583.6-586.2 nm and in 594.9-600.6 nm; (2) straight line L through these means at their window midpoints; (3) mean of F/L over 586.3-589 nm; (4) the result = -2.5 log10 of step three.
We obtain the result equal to 0.22 mag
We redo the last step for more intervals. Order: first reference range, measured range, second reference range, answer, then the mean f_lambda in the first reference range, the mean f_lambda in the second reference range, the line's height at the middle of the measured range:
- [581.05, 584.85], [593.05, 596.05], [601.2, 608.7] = 0.12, 19.9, 20.3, 20.1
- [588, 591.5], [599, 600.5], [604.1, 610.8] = -0.10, 13.9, 20.3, 17.5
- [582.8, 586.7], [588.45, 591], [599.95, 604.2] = 0.45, 19.4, 19.4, 19.4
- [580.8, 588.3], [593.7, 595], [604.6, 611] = 0.06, 19.2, 20.2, 19.6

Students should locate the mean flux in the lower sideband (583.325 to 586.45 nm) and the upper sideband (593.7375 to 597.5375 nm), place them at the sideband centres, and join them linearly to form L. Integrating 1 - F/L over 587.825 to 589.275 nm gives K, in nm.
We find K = 0.49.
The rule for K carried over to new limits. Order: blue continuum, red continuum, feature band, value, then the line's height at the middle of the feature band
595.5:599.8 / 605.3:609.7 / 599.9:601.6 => 0.047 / 19.1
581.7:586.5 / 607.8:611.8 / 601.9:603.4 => -0.001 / 19.7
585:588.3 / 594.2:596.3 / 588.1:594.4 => 0.697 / 17.9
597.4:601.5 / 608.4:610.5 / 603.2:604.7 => -0.178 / 18.8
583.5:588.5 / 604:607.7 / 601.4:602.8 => 0.092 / 20.5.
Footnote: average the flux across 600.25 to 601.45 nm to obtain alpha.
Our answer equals 18.8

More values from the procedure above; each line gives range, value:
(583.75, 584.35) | 18.4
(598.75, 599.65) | 18.8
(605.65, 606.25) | 20.7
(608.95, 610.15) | 18.7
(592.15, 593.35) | 19.4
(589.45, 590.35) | 12.9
